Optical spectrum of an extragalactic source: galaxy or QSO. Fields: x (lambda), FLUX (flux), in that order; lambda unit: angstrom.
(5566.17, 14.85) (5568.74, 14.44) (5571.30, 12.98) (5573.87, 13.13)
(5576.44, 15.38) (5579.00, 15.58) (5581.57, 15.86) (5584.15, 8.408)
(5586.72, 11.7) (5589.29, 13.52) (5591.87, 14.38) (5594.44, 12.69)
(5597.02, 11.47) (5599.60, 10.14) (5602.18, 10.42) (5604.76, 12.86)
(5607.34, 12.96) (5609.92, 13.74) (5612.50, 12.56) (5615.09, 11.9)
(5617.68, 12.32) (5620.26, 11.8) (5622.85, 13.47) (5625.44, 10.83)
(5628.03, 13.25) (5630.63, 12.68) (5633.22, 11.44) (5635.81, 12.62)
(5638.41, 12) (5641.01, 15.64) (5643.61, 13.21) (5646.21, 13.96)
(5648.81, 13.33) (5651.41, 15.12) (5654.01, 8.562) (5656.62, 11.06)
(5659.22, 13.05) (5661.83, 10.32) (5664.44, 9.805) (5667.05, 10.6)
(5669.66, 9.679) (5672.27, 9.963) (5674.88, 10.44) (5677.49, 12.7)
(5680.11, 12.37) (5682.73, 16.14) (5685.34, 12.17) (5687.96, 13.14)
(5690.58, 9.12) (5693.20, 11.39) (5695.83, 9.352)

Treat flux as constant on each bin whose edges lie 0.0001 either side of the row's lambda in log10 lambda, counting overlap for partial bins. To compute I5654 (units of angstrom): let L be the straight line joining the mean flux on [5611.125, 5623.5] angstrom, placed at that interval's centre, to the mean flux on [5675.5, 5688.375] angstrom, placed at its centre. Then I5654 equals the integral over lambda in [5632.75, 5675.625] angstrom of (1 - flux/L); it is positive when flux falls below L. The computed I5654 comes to 3.2 angstrom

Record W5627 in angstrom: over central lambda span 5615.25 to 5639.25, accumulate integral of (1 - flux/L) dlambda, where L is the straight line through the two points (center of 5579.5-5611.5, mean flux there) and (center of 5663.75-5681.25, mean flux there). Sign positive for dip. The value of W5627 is -1.0 angstrom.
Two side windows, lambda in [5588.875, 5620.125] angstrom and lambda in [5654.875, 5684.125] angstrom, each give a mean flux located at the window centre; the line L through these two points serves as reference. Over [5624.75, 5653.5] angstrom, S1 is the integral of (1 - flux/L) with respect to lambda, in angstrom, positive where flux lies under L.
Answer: -2.8 angstrom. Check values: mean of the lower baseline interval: 12.4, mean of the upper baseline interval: 11.4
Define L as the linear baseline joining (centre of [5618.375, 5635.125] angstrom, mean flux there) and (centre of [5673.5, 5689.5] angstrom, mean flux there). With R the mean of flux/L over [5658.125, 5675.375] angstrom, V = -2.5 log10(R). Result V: 0.20 mag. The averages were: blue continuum 12.3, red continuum 12.8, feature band 10.5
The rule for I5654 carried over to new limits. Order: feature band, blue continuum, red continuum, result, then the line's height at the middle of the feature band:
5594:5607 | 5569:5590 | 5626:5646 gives 1.64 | 13.2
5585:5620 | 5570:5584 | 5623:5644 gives 3.05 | 13.5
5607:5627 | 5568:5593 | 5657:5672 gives -0.25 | 12.3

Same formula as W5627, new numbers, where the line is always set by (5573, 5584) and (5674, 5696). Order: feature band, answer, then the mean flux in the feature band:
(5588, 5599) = 0.95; 12.8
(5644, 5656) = 0.12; 12.7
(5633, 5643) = -0.04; 13.1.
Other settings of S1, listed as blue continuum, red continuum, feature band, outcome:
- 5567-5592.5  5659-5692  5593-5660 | 0.4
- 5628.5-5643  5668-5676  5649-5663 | -0.5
